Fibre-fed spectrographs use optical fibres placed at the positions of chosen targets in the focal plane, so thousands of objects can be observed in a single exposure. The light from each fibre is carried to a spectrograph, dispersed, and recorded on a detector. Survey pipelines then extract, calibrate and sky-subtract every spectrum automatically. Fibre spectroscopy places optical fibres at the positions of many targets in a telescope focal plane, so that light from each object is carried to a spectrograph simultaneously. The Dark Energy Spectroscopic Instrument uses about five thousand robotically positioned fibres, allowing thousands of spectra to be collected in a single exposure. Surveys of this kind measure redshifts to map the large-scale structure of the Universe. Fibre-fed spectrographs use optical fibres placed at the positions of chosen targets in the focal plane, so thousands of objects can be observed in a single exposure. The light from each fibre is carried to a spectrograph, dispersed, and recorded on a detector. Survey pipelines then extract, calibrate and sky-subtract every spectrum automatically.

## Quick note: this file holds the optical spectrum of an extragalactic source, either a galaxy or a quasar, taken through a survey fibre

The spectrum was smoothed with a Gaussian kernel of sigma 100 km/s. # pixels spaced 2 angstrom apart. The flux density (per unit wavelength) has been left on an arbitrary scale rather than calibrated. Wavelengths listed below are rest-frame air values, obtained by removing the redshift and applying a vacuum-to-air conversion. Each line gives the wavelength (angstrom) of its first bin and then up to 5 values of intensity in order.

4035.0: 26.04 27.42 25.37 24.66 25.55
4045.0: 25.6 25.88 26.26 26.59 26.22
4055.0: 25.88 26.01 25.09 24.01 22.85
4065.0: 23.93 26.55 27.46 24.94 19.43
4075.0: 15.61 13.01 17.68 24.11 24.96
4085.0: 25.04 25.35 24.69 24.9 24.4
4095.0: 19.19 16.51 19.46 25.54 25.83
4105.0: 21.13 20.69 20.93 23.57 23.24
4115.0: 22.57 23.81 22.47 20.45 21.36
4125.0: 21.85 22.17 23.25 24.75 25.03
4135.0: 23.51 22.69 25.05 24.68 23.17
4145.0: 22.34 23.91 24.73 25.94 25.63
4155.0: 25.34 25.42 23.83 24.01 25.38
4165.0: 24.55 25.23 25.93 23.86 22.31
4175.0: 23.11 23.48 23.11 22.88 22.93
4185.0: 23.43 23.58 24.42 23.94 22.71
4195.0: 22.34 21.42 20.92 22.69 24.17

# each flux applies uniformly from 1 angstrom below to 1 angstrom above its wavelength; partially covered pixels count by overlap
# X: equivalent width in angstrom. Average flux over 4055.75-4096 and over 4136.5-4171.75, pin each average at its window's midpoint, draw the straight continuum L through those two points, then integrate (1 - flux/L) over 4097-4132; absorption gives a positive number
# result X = 2.1 angstrom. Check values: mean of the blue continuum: 23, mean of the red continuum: 24.6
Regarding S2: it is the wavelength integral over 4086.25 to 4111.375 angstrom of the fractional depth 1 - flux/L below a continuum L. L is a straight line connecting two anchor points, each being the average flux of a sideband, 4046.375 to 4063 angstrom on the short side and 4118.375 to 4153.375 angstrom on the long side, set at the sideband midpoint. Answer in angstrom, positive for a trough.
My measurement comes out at 2.1 angstrom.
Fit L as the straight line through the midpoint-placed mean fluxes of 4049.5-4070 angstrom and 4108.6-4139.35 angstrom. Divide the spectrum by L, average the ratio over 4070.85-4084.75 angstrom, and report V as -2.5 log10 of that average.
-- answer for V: 0.23 mag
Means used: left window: 25.5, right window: 22.9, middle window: 19.9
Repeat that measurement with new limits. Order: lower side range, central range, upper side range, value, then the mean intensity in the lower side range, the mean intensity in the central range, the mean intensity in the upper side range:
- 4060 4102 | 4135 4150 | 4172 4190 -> -0.04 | 22.4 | 23.8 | 23.2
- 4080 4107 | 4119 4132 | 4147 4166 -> 0.08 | 23.1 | 22.3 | 24.9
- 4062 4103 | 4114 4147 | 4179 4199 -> -0.02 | 22.4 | 23.1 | 23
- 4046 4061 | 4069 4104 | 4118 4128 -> 0.09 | 25.9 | 22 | 21.7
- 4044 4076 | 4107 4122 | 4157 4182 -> 0.09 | 24.5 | 22.3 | 24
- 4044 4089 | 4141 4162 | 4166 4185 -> -0.04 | 23.8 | 24.4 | 23.6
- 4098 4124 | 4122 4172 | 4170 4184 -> -0.06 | 22.4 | 24.1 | 23.1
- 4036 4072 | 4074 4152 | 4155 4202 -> 0.09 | 25.6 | 22.6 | 23.6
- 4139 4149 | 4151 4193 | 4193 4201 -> -0.06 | 23.8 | 24.1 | 21.8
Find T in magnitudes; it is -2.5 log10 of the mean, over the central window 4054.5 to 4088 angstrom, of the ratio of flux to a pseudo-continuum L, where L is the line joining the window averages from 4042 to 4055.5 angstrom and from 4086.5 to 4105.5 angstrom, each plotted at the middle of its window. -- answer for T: 0.06 mag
